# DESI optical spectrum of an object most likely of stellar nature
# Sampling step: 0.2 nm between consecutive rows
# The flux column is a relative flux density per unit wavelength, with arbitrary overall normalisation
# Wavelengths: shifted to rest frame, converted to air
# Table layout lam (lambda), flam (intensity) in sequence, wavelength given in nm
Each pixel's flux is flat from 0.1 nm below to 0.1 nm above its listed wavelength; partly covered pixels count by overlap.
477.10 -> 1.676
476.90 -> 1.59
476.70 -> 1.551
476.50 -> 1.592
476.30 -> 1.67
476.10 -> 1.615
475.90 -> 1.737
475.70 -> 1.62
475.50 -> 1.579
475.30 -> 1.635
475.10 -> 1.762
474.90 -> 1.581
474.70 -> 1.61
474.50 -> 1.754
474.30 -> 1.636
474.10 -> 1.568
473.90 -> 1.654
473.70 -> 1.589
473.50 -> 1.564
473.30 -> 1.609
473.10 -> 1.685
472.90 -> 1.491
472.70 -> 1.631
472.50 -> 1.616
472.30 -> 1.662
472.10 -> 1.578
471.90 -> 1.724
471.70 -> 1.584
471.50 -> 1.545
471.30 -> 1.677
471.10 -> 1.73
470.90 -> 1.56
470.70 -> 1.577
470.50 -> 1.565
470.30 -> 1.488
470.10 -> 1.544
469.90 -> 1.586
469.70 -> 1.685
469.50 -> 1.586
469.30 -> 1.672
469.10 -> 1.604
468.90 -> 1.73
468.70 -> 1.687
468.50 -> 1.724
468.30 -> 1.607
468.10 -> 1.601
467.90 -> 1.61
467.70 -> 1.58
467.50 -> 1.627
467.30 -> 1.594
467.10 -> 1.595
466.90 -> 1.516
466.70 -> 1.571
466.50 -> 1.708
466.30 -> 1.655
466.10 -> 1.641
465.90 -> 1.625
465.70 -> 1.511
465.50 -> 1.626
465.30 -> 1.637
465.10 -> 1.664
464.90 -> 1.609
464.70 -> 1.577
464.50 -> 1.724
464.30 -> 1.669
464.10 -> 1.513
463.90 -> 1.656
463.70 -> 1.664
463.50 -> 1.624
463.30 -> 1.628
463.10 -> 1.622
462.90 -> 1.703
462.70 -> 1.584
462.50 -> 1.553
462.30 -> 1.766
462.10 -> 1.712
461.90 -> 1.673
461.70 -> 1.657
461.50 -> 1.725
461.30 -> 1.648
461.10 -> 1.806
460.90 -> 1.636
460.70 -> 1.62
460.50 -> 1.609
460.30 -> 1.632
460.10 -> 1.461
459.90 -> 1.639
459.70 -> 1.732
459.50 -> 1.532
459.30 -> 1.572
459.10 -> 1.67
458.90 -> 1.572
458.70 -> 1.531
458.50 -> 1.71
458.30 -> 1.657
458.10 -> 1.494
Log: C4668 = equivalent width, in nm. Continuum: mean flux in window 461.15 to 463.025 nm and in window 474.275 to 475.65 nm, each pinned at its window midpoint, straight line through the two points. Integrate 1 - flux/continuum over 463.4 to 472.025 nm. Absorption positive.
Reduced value 0.22 nm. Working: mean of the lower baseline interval 1.67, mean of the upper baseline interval 1.65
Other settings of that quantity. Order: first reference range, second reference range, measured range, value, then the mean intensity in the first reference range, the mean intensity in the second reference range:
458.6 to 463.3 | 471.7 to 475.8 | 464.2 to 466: 0.01 nm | 1.64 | 1.63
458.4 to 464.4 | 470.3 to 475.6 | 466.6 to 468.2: 0.04 nm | 1.64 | 1.62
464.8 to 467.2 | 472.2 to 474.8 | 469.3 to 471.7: 0.03 nm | 1.61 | 1.62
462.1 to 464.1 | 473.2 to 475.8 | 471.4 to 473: 0.03 nm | 1.64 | 1.63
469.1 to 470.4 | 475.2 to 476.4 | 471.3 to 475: 0.01 nm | 1.59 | 1.64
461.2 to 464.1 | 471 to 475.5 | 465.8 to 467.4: 0.03 nm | 1.65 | 1.63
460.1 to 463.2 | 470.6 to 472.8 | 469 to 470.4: 0.03 nm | 1.66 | 1.63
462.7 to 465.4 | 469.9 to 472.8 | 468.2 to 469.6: -0.04 nm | 1.64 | 1.61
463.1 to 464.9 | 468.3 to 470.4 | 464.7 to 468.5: 0.04 nm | 1.63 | 1.63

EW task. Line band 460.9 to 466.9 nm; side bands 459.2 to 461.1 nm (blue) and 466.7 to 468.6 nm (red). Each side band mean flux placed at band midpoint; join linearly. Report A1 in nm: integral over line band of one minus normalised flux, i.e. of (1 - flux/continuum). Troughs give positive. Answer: -0.13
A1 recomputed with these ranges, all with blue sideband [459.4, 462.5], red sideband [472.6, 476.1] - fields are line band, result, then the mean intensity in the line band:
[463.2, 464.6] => 0.01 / 1.64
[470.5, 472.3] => 0.01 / 1.62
